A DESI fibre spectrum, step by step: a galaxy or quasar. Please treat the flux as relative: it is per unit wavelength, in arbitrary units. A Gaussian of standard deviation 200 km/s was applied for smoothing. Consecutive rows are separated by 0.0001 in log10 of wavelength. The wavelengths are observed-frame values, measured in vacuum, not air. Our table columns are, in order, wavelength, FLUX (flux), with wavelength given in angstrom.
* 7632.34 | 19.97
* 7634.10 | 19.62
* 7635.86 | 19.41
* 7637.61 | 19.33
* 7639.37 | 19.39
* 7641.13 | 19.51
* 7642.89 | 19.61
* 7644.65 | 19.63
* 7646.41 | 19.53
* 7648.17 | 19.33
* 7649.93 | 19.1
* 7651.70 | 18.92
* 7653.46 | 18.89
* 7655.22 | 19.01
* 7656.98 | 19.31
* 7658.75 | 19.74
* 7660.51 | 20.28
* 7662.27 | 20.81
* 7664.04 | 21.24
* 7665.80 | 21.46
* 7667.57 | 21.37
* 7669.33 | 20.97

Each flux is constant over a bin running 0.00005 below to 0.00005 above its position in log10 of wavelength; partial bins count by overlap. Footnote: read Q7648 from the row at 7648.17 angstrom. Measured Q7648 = 19.33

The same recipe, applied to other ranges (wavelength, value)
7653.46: 18.89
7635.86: 19.41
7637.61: 19.33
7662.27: 20.81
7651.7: 18.92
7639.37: 19.39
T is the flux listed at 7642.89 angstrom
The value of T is 19.61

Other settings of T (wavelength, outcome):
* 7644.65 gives 19.63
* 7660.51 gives 20.28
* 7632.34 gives 19.97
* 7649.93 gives 19.1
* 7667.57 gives 21.37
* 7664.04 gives 21.24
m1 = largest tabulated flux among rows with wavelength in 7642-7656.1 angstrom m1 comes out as 19.63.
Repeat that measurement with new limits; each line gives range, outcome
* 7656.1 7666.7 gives 21.46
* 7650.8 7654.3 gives 18.92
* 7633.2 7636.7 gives 19.62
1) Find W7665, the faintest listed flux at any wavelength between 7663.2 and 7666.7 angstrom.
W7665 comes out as 21.24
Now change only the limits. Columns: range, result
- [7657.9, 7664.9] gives 19.74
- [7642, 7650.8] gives 19.1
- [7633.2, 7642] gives 19.33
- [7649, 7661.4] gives 18.89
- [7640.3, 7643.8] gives 19.51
